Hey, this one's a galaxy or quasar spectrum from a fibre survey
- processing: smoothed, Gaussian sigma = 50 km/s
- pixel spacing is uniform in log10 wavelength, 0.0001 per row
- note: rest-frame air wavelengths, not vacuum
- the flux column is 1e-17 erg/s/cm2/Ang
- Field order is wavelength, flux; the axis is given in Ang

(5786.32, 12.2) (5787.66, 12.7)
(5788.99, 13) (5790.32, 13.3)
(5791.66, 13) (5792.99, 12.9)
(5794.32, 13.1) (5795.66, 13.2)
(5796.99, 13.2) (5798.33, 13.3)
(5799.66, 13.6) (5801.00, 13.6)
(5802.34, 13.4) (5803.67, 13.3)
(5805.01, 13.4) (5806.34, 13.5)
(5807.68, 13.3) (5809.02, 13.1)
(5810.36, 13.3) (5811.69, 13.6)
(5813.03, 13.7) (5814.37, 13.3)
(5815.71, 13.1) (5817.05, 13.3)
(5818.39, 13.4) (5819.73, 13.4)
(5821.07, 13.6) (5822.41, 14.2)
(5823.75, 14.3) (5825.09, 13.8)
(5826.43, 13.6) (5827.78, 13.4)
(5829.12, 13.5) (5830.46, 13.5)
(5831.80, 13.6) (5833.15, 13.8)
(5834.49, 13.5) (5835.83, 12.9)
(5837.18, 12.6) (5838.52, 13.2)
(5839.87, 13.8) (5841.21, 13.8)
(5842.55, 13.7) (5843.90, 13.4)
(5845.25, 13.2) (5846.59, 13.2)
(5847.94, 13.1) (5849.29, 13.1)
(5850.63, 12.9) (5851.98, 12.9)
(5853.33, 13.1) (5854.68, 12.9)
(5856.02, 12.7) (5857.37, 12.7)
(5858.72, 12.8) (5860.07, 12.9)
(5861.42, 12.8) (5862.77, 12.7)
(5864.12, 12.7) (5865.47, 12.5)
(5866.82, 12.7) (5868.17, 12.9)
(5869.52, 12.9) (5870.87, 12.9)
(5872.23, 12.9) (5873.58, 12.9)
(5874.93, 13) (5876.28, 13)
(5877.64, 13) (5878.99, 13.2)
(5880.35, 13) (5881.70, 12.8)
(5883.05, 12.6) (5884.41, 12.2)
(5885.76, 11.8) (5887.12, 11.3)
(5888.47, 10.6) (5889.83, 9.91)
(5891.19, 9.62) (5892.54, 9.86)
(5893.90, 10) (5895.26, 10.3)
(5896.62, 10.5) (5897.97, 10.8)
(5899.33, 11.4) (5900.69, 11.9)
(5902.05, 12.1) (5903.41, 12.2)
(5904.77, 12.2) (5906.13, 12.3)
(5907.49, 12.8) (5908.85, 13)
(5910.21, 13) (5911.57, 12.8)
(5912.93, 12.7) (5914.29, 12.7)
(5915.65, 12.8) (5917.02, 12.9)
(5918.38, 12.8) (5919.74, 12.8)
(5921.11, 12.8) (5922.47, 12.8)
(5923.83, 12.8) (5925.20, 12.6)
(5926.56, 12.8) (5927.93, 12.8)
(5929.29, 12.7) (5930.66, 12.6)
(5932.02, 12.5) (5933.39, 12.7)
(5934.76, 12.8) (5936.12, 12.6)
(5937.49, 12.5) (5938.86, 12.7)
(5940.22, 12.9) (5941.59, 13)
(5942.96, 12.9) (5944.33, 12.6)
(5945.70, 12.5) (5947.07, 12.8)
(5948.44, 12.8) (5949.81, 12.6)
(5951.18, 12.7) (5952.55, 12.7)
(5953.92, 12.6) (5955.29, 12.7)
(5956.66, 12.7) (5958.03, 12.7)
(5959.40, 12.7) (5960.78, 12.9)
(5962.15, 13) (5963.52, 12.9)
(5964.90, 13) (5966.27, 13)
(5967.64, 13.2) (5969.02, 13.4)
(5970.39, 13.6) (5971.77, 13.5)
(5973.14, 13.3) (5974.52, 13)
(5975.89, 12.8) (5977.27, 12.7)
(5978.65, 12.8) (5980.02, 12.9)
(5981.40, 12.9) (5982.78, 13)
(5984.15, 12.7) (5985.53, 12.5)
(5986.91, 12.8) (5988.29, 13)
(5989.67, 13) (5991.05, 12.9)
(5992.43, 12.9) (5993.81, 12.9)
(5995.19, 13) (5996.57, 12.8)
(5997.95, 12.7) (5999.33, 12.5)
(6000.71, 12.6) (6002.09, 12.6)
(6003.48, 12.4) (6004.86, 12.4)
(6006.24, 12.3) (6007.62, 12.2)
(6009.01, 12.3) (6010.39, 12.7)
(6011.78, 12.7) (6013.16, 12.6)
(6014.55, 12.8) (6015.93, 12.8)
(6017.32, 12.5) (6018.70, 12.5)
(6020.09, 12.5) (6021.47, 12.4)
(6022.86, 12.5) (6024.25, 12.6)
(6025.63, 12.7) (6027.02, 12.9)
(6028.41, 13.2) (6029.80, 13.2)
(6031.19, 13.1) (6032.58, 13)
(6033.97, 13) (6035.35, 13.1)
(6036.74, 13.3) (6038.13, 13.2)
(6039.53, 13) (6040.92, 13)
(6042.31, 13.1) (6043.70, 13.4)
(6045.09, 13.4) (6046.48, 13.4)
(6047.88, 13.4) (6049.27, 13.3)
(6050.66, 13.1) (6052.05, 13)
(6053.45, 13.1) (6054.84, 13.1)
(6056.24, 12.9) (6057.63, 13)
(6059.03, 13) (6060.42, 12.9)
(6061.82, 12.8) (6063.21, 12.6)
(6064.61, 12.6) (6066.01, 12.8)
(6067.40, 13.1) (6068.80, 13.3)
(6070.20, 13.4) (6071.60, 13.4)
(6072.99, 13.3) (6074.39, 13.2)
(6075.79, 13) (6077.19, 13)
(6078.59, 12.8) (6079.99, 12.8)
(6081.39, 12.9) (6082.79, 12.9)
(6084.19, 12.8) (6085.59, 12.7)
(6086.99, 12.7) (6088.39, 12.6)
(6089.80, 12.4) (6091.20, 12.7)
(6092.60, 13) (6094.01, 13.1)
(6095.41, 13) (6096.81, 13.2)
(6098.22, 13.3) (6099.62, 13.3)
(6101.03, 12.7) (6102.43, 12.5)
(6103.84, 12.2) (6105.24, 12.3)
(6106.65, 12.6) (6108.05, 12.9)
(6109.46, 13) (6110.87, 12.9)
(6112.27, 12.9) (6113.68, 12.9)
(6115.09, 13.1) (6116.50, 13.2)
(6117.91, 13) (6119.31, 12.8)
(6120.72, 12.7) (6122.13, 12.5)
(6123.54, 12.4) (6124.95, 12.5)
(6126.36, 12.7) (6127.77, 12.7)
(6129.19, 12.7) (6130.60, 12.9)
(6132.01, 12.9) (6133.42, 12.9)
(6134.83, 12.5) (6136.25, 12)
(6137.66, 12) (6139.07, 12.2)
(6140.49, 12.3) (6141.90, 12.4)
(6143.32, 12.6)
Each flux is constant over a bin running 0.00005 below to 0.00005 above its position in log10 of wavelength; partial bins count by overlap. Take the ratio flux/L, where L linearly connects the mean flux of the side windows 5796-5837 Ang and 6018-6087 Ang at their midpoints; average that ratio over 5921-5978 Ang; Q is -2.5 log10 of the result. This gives 0.03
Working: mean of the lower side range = 13.5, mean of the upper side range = 13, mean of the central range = 12.8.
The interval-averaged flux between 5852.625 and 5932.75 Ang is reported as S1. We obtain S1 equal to 12.3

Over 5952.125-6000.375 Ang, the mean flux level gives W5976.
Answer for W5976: 12.9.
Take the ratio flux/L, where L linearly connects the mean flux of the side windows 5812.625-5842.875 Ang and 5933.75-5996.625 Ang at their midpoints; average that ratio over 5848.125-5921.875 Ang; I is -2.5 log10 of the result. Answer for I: 0.08 mag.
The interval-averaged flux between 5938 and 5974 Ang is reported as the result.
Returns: 12.9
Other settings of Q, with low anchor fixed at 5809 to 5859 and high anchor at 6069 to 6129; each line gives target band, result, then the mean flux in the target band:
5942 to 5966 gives 0.03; 12.8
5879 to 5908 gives 0.16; 11.5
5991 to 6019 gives 0.03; 12.6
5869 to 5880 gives 0.03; 13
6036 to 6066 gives -0.01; 13.1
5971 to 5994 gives 0.01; 12.9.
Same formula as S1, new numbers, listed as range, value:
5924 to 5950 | 12.7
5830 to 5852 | 13.3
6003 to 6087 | 12.9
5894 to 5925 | 12.3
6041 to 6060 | 13.2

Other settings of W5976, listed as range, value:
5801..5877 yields 13.2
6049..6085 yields 13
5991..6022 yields 12.6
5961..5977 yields 13.1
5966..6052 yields 12.9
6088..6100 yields 13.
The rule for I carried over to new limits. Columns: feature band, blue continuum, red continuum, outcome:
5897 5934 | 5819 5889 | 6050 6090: 0.042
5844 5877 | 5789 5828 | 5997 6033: 0.027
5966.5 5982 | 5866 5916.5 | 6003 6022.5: -0.062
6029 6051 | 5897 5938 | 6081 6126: -0.040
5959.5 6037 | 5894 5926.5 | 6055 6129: -0.023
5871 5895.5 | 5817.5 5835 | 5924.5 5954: 0.118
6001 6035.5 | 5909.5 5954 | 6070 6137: 0.009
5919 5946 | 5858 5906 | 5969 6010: -0.029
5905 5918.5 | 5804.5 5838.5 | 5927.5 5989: 0.024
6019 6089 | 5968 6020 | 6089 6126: -0.016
